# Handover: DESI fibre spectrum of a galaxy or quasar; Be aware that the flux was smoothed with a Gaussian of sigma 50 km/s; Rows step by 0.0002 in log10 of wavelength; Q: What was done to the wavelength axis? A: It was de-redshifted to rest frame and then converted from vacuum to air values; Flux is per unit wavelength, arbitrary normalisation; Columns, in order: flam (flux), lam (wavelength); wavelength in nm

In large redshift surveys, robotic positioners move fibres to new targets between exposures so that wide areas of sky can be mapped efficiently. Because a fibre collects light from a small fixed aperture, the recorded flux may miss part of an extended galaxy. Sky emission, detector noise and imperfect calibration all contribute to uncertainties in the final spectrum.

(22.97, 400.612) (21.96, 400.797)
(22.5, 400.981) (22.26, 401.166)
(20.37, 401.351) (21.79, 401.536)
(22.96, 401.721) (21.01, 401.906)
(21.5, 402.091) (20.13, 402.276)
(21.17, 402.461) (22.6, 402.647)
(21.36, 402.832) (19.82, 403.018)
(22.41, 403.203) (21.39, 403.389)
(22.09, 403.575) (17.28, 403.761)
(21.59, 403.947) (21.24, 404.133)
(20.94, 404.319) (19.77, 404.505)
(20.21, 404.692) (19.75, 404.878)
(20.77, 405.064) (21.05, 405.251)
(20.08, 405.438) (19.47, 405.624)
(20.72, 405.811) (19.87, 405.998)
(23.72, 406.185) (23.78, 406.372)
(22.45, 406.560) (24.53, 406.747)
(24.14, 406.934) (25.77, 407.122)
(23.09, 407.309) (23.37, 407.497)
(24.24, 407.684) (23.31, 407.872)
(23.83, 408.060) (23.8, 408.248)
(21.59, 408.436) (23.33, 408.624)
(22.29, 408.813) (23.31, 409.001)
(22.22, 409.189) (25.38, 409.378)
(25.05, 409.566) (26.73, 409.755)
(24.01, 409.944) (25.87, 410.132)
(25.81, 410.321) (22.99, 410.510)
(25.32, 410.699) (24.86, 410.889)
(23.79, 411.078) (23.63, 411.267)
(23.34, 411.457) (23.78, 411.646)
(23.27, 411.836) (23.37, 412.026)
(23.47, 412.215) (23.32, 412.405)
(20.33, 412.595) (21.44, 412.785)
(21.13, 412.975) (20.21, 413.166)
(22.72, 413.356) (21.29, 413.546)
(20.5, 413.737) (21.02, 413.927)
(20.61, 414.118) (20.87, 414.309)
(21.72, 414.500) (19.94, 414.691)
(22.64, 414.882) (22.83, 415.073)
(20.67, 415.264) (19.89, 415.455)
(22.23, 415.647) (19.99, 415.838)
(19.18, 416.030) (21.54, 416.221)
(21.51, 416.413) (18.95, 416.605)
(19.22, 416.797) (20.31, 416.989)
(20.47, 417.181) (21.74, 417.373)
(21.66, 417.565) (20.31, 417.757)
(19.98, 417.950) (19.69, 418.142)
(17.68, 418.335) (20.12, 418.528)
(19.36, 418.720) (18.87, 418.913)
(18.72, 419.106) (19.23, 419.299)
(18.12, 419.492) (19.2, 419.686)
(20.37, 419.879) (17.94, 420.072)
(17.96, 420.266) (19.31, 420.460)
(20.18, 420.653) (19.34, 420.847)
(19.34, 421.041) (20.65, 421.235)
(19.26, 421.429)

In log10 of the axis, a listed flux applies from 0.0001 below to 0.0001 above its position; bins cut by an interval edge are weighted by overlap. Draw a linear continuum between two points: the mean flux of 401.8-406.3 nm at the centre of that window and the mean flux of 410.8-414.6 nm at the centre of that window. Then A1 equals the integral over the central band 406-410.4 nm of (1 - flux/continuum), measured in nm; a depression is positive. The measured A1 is -0.487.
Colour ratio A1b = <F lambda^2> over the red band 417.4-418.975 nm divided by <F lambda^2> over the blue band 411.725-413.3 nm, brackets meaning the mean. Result 0.9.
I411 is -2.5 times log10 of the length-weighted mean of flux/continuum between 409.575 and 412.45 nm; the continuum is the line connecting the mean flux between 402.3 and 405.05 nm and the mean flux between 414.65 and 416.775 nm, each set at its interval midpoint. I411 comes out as -0.17 mag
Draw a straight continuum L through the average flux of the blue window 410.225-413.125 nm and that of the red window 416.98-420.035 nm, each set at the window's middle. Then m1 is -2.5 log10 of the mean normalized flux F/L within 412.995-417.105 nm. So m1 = 0.03 mag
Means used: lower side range 23.3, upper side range 19.7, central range 20.8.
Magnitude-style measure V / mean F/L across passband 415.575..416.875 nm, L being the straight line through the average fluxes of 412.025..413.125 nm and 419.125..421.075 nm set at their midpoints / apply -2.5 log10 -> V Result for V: 0.011 mag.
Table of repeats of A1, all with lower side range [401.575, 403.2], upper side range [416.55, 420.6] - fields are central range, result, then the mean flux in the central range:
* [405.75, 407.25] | -0.162 nm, 23.2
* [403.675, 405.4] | 0.070 nm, 20.3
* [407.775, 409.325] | -0.176 nm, 23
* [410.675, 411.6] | -0.168 nm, 24.1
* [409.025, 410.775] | -0.361 nm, 24.8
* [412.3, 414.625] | -0.133 nm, 21.2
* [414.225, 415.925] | -0.111 nm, 21.2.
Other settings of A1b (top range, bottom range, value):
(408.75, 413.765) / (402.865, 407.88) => 1.11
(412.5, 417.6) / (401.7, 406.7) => 1.05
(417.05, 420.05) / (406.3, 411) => 0.86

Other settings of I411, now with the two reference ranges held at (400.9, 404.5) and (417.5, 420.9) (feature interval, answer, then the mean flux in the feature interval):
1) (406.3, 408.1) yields -0.15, 23.8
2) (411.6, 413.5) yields -0.11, 22.2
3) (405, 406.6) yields -0.02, 21.3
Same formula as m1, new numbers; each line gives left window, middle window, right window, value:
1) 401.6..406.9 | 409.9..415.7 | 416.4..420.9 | -0.11 mag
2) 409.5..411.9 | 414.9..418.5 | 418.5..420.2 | 0.01 mag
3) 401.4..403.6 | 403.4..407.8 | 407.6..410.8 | 0.05 mag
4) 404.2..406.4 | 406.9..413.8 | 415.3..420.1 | -0.15 mag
